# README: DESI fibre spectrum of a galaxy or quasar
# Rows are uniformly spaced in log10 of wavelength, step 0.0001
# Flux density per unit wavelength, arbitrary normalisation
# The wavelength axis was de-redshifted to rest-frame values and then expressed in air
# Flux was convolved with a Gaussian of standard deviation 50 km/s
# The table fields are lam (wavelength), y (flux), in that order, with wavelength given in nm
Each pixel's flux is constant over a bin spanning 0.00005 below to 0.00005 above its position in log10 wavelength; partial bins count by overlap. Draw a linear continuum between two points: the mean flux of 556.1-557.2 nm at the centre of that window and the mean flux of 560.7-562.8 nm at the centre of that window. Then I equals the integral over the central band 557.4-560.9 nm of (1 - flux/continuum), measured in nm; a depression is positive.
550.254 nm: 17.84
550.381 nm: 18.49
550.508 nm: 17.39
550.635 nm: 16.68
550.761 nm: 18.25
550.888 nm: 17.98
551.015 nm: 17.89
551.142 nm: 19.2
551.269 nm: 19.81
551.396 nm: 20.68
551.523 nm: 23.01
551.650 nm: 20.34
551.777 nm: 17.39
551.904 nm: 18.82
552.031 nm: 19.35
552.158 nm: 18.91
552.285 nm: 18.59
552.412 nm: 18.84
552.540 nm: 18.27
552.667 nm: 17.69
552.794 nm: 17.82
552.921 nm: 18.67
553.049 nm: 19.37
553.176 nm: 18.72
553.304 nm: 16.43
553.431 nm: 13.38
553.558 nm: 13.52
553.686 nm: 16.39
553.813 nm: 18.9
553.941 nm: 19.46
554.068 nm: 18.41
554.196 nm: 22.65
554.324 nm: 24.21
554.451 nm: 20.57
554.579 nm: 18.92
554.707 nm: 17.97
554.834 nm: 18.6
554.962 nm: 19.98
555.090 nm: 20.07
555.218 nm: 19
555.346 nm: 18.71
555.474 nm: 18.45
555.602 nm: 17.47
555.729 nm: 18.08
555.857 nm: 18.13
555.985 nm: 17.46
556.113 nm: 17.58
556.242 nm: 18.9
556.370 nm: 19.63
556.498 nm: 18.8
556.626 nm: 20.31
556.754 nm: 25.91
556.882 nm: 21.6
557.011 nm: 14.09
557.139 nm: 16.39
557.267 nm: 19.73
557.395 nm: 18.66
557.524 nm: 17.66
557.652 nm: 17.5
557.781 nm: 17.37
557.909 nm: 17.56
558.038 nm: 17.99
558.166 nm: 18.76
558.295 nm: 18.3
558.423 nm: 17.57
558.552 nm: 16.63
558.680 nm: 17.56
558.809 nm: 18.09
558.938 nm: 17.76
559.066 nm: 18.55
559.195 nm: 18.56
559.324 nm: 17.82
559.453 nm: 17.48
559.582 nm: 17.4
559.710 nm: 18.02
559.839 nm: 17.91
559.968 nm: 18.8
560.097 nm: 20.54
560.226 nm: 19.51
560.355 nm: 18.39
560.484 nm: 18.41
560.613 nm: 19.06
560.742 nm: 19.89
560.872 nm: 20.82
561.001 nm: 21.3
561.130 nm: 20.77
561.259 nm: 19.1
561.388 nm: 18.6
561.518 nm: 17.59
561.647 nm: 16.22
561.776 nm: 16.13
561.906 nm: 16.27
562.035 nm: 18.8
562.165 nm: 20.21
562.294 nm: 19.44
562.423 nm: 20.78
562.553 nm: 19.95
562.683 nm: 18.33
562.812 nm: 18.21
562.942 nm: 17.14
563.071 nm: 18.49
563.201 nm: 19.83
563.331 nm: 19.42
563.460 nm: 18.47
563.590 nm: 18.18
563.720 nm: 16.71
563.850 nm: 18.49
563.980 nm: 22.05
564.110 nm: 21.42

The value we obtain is 0.16 nm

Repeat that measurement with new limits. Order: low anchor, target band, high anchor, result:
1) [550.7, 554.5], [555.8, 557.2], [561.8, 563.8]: -0.020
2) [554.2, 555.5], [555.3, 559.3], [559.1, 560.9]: 0.190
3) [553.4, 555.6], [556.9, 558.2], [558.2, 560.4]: 0.051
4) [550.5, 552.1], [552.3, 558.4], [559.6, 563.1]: 0.126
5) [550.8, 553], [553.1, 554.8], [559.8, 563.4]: 0.049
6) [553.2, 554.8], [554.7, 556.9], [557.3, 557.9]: -0.134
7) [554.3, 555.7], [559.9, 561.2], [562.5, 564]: -0.060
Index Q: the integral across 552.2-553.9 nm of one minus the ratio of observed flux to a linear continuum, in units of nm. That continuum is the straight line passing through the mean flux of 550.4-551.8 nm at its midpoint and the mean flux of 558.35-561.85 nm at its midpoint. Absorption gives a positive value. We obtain 0.13 nm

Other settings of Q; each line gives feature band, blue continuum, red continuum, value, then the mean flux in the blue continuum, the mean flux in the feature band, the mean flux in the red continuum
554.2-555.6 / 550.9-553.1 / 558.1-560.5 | -0.07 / 19.1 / 19.7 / 18.2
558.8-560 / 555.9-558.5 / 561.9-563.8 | 0.04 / 18.6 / 18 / 18.8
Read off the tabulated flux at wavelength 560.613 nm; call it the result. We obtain 19.06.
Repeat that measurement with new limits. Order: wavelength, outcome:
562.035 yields 18.8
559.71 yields 18.02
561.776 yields 16.13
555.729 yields 18.08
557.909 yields 17.56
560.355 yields 18.39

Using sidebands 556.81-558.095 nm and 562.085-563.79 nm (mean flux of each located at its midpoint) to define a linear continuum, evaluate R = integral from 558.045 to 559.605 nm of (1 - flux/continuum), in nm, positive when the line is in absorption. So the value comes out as 0.02 nm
